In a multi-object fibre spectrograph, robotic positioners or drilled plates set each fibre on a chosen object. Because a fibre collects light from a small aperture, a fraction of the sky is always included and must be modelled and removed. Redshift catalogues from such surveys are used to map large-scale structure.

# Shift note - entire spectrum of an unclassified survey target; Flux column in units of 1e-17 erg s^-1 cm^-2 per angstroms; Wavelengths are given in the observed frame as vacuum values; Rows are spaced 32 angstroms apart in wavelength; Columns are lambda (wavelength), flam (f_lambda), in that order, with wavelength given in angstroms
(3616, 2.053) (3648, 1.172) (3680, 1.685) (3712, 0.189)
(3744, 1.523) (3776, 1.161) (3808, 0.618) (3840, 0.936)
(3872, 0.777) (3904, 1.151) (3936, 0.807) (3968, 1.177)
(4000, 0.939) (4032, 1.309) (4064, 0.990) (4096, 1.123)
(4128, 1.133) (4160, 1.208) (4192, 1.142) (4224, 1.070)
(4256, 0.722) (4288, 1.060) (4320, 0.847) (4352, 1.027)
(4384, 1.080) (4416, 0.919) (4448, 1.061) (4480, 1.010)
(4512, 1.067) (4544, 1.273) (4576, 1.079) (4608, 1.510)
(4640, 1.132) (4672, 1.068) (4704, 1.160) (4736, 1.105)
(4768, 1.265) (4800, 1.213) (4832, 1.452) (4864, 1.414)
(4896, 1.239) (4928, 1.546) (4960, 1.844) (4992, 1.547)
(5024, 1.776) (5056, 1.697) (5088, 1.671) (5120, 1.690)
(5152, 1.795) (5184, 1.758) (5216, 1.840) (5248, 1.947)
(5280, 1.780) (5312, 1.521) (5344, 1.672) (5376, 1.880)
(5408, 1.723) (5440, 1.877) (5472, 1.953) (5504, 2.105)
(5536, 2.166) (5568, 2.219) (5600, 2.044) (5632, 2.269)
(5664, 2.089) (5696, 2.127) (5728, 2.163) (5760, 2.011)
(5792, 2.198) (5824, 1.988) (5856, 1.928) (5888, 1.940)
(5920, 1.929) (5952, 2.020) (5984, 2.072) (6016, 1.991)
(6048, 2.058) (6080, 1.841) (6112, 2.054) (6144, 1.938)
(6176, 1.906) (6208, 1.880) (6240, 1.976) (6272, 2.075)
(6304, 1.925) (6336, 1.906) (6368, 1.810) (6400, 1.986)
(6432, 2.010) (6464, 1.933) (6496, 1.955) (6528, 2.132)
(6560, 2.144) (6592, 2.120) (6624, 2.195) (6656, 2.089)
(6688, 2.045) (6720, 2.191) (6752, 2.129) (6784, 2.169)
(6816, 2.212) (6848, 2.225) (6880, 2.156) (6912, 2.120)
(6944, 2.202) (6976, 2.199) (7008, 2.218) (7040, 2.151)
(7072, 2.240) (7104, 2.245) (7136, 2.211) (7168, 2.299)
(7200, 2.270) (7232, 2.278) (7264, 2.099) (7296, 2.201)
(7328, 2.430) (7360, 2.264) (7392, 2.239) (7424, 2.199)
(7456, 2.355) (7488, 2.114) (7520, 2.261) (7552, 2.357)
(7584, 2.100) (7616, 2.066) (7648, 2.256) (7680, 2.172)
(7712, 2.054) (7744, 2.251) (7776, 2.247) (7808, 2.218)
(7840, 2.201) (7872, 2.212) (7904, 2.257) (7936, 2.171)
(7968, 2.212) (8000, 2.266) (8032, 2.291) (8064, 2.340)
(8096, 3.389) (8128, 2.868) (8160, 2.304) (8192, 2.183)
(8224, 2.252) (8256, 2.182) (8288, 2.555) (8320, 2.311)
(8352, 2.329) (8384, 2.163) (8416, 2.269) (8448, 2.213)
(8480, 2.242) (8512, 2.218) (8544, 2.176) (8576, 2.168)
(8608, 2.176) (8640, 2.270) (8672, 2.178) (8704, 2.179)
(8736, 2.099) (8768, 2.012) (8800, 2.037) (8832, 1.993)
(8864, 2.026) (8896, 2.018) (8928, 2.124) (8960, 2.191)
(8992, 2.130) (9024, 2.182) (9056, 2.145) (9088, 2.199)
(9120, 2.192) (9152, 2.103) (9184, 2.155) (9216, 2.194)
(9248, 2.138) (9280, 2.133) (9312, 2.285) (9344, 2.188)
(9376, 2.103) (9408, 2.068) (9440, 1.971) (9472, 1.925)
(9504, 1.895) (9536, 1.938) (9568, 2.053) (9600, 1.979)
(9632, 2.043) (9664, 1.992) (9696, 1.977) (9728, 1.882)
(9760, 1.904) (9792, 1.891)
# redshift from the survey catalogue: 0.233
